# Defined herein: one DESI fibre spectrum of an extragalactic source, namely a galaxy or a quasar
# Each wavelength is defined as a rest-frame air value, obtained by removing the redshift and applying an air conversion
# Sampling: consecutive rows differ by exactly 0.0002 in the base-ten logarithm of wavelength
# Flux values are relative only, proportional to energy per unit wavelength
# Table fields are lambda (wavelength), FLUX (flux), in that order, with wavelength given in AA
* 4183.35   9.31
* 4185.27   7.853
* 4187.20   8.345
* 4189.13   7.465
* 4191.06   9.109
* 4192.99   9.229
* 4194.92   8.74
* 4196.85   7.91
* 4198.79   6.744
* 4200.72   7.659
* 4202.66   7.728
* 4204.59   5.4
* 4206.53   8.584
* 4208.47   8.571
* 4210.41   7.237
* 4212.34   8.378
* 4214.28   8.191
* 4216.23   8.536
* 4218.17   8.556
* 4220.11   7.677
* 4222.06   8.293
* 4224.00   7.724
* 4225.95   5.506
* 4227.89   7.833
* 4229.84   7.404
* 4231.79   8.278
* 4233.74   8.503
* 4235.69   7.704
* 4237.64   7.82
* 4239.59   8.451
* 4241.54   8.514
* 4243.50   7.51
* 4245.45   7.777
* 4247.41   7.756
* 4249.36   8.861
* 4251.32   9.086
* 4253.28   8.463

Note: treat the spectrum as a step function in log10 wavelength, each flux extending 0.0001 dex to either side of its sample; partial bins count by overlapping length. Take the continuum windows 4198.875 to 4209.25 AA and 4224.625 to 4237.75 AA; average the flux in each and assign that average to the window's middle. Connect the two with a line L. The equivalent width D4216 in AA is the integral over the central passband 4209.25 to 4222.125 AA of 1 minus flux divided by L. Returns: -1.0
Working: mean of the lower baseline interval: 7.5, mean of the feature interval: 8.12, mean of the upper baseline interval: 7.57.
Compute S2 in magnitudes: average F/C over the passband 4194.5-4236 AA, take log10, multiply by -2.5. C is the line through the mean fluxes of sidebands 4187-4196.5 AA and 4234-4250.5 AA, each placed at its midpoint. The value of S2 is 0.08 mag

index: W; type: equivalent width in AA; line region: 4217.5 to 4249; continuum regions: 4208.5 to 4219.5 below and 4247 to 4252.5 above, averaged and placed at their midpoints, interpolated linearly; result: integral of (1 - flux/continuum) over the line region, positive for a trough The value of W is 2.2 AA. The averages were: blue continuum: 8.2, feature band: 7.85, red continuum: 8.65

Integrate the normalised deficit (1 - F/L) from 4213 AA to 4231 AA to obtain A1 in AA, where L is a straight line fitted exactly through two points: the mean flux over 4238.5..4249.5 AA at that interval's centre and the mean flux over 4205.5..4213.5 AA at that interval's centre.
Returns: 0.8 AA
